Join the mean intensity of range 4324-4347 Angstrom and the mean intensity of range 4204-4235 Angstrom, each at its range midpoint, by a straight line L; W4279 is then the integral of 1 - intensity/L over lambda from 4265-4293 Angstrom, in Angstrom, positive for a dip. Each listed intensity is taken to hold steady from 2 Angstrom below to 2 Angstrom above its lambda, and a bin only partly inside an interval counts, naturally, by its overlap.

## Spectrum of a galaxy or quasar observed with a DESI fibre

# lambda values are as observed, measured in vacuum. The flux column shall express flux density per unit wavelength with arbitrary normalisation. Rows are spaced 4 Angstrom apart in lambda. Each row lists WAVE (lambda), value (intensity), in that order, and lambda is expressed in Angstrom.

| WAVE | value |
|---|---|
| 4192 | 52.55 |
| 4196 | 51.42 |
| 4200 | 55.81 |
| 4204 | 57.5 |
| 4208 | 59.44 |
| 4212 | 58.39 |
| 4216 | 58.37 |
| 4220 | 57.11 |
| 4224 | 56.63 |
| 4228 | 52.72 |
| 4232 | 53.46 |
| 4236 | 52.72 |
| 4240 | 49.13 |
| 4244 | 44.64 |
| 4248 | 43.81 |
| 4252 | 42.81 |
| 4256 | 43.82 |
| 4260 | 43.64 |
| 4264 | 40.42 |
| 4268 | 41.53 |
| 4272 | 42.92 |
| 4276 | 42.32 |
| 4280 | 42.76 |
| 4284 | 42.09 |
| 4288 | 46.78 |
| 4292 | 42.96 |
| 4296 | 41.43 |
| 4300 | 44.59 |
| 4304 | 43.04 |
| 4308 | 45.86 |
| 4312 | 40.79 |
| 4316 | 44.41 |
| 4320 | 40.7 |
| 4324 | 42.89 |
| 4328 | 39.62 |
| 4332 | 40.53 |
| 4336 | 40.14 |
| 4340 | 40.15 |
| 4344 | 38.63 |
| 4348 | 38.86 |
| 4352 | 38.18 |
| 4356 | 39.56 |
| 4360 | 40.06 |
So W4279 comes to 2.95 Angstrom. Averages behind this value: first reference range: 56.5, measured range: 43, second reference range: 40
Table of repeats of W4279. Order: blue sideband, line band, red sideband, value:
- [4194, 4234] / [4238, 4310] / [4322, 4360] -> 7.01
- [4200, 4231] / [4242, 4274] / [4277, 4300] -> 3.94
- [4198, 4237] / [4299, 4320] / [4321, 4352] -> 0.14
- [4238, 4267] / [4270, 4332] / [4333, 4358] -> -1.91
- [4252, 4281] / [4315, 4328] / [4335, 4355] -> -0.61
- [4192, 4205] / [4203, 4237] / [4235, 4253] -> -3.81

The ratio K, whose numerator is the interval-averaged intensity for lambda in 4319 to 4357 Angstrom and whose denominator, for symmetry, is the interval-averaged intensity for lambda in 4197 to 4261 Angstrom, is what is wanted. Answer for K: 0.8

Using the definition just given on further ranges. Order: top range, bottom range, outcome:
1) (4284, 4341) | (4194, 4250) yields 0.79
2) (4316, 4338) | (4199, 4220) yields 0.71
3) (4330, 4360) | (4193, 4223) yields 0.70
